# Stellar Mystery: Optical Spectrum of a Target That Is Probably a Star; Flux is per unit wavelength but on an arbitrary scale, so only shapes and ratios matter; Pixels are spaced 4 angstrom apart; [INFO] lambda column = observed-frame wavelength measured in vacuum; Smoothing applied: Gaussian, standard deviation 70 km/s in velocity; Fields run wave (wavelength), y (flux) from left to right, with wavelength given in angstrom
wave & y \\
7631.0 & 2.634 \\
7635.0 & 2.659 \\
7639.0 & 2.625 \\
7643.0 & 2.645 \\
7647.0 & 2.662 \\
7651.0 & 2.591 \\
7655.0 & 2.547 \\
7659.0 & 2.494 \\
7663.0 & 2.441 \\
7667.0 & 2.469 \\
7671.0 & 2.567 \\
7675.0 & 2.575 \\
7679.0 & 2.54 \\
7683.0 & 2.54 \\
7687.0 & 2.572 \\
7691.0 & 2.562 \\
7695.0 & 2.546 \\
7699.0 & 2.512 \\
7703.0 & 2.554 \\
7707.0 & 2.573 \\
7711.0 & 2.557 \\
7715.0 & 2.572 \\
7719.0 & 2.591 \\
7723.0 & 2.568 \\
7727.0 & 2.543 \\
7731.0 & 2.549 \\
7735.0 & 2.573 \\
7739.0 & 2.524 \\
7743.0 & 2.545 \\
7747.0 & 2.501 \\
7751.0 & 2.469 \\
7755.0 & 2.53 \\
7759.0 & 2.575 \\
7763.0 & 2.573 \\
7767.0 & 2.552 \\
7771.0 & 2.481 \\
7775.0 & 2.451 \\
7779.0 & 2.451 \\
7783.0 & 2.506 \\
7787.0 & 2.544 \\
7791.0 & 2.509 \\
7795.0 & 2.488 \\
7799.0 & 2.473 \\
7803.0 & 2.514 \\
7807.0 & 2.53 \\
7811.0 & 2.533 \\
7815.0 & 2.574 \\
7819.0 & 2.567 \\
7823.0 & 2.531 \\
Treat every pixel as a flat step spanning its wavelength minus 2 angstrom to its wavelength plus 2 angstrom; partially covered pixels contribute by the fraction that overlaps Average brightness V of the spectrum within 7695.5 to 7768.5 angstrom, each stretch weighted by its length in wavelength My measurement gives 2.55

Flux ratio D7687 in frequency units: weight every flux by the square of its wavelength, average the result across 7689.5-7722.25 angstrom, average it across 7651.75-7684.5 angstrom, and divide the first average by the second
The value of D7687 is 1.02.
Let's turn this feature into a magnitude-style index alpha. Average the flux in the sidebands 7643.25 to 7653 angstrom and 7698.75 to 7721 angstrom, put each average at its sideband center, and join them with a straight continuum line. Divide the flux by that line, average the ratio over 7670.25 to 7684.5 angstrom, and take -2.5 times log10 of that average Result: 0.018 mag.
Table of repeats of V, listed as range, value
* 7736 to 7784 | 2.51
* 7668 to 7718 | 2.55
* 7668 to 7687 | 2.55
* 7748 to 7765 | 2.53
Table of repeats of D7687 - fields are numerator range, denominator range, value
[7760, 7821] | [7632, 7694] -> 1.01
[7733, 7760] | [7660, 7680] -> 1.03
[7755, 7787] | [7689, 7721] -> 1.00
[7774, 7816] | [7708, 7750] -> 1.00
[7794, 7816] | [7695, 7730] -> 1.01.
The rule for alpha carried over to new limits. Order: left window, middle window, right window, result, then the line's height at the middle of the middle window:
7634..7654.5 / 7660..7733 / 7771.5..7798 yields 0.01 mag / 2.58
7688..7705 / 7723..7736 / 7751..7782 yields -0.01 mag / 2.53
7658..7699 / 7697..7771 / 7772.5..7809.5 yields -0.01 mag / 2.51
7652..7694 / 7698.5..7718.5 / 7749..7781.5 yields -0.02 mag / 2.52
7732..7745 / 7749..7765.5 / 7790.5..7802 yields 0.00 mag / 2.53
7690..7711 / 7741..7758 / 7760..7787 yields 0.00 mag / 2.52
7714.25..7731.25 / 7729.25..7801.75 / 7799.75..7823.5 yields 0.02 mag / 2.55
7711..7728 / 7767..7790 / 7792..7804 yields 0.01 mag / 2.51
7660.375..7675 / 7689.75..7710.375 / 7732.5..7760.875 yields -0.01 mag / 2.51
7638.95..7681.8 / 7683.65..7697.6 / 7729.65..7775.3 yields 0.00 mag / 2.55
